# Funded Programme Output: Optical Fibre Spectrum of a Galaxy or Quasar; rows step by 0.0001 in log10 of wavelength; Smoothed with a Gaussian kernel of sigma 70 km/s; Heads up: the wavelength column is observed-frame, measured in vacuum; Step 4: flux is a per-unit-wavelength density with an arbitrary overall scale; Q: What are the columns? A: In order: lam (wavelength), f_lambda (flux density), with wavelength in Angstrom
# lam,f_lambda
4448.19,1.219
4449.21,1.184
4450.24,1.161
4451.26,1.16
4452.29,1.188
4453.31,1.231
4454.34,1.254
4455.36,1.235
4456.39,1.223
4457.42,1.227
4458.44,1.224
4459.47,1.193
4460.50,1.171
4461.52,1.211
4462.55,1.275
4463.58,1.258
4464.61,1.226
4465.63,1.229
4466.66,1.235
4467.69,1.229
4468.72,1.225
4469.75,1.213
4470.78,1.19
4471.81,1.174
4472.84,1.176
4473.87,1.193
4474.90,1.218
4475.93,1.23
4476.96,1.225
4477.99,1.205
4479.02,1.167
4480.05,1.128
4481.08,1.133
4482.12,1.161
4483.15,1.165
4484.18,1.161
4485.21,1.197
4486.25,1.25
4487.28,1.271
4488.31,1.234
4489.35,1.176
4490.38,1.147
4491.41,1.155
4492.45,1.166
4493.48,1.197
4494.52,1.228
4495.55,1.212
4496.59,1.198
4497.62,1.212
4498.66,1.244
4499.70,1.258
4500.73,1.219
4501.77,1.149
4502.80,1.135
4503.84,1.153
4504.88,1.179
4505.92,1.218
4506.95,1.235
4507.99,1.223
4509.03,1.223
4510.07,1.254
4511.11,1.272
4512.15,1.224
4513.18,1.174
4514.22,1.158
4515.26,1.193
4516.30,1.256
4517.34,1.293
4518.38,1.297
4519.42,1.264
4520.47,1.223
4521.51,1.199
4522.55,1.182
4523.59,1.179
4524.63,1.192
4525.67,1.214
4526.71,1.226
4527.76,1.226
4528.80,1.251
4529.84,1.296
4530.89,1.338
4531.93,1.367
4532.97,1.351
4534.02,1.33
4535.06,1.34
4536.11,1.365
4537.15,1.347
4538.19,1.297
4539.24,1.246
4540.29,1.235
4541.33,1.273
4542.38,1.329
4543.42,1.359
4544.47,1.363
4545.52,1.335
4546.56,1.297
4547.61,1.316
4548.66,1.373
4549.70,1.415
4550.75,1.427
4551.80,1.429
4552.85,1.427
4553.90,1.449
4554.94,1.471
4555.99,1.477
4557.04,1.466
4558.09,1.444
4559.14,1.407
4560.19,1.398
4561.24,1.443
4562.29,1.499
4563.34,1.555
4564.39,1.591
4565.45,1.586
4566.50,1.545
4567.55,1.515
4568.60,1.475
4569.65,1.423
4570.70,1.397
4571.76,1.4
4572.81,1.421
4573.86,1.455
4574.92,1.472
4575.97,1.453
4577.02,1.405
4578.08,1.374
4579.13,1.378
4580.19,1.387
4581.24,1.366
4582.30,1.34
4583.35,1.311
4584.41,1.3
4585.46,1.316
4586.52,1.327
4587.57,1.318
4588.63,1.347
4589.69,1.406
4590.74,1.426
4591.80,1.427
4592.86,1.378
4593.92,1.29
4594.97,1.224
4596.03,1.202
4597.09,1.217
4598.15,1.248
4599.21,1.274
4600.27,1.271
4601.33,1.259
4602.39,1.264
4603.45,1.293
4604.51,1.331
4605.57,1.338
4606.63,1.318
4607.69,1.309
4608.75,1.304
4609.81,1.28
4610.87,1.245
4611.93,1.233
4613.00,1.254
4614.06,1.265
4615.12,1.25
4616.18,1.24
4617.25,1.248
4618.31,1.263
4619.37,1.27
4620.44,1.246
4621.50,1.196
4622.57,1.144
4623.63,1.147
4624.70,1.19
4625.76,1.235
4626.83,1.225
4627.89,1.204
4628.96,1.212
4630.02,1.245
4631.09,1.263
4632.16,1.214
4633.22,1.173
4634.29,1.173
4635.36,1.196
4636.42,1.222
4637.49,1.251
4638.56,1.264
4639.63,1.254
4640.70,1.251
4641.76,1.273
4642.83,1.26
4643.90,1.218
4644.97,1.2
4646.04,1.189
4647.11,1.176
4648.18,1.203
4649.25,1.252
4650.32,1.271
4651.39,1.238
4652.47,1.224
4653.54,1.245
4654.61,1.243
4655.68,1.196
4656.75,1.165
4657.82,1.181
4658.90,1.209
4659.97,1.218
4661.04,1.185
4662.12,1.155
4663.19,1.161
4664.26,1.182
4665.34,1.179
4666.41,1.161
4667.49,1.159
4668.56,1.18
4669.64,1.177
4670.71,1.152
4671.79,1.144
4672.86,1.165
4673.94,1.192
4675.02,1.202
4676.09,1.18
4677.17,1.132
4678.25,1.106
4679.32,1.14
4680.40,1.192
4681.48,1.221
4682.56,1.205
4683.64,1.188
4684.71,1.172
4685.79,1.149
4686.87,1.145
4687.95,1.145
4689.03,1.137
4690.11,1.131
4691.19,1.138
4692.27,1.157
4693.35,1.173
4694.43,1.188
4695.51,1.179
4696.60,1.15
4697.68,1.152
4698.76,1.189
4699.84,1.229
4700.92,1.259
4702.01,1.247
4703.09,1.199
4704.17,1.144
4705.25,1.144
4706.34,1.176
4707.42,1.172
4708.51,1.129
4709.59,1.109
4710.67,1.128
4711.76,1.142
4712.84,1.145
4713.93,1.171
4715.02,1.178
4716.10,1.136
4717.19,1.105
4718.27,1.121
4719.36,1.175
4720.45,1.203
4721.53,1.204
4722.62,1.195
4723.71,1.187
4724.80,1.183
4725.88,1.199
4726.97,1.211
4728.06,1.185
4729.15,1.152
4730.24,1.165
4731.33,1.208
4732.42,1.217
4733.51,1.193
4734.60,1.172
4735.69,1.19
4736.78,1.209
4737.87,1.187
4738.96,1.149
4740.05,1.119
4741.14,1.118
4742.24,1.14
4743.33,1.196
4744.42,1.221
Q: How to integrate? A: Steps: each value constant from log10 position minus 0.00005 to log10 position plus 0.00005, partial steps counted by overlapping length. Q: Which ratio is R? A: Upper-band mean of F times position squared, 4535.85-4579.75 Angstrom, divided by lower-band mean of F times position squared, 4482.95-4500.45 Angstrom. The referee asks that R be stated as 1.21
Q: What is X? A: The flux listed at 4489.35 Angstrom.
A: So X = 1.176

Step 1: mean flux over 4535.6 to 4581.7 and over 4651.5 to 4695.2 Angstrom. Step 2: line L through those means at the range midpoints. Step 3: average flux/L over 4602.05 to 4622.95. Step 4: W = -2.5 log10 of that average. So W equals 0.03 mag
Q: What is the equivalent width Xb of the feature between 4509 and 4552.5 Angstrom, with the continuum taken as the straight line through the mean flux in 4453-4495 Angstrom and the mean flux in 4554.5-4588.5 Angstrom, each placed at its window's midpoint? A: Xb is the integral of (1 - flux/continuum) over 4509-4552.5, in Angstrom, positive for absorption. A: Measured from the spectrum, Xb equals 1.6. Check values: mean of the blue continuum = 1.2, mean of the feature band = 1.29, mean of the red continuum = 1.43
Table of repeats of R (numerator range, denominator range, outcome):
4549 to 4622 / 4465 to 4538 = 1.15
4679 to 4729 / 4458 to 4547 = 1.04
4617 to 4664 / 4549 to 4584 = 0.87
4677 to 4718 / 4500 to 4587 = 0.93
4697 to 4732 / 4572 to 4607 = 0.93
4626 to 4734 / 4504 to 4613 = 0.94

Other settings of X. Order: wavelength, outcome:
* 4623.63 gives 1.147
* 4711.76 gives 1.142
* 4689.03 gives 1.137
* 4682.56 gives 1.205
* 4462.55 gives 1.275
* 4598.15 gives 1.248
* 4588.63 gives 1.347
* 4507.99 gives 1.223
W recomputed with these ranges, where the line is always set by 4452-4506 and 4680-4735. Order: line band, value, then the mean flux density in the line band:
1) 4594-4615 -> -0.07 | 1.27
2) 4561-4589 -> -0.19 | 1.42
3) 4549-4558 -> -0.21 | 1.44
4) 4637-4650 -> -0.05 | 1.23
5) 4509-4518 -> -0.03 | 1.23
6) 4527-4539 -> -0.10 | 1.31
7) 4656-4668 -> 0.00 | 1.18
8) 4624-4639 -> -0.03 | 1.22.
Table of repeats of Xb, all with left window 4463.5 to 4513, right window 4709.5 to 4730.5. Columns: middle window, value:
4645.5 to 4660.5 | -0.5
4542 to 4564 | -4.1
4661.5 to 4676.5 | 0.0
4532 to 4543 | -1.1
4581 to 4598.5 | -2.0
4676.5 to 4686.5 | 0.0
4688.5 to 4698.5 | 0.1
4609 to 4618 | -0.5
